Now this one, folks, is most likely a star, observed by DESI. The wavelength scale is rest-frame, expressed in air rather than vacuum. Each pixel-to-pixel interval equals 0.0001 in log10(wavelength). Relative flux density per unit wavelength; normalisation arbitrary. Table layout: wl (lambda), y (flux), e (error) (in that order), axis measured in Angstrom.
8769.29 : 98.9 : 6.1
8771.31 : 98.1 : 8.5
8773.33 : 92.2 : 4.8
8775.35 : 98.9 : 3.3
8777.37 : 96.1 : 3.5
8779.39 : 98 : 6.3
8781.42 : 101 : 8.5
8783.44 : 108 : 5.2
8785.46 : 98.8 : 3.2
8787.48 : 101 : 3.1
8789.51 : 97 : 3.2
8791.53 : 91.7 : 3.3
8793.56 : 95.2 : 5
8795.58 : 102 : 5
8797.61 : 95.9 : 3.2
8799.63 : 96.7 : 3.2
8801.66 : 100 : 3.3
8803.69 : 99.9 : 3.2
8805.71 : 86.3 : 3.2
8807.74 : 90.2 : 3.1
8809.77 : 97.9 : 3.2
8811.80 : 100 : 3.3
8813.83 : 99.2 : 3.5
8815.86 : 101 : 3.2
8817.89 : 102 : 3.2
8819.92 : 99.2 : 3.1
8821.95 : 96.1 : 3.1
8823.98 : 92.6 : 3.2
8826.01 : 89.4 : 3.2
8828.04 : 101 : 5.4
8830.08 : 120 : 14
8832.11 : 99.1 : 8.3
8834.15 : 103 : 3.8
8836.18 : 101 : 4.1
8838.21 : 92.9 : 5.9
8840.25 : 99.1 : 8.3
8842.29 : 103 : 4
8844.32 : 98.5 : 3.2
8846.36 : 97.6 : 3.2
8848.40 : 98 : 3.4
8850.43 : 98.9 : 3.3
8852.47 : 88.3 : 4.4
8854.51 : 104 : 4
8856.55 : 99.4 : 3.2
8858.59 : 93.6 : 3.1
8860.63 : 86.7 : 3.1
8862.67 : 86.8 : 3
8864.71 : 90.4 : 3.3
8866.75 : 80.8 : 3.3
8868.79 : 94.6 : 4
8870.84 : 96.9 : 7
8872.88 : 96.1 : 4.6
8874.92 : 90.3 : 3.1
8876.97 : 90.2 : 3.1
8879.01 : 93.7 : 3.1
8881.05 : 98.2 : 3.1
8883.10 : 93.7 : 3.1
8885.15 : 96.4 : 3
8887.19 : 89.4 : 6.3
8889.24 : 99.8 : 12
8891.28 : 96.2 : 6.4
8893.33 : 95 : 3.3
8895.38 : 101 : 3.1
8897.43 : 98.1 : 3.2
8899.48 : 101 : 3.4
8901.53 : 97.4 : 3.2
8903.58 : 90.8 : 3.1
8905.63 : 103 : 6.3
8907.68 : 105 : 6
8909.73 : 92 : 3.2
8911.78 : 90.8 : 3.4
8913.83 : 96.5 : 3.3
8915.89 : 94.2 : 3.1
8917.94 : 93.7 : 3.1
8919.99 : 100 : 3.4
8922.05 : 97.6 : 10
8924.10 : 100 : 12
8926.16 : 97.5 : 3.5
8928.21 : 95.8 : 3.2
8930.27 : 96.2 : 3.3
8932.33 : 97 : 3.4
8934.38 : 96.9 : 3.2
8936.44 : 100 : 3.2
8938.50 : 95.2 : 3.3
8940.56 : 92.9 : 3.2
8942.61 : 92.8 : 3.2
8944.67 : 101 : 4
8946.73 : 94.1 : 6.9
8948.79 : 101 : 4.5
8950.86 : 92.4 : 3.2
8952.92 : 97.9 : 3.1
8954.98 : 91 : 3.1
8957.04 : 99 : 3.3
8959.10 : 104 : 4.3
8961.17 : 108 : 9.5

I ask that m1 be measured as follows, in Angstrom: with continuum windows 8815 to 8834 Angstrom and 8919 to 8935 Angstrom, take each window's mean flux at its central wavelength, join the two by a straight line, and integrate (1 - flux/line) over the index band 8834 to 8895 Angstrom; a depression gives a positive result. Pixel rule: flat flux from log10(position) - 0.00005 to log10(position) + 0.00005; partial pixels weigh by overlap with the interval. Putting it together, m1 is 2.6 Angstrom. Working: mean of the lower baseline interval 100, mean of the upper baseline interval 97.6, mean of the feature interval 95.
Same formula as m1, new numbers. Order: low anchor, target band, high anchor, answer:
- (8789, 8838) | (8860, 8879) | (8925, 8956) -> 1.3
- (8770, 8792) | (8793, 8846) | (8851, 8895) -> -1.2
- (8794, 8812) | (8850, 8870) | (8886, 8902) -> 1.0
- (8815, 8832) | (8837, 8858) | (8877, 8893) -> 0.0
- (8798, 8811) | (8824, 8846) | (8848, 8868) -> -1.5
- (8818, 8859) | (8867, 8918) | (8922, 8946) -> 1.1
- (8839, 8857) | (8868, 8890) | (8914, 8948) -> 0.7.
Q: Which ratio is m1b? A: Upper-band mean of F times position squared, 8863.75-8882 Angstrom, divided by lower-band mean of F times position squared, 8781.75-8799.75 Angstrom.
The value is 1.0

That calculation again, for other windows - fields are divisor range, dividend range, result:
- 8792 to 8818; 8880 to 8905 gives 1.01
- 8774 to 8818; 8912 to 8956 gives 1.01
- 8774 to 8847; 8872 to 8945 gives 1.00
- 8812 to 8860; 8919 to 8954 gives 1.00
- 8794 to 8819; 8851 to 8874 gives 0.96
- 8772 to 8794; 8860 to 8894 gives 0.97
